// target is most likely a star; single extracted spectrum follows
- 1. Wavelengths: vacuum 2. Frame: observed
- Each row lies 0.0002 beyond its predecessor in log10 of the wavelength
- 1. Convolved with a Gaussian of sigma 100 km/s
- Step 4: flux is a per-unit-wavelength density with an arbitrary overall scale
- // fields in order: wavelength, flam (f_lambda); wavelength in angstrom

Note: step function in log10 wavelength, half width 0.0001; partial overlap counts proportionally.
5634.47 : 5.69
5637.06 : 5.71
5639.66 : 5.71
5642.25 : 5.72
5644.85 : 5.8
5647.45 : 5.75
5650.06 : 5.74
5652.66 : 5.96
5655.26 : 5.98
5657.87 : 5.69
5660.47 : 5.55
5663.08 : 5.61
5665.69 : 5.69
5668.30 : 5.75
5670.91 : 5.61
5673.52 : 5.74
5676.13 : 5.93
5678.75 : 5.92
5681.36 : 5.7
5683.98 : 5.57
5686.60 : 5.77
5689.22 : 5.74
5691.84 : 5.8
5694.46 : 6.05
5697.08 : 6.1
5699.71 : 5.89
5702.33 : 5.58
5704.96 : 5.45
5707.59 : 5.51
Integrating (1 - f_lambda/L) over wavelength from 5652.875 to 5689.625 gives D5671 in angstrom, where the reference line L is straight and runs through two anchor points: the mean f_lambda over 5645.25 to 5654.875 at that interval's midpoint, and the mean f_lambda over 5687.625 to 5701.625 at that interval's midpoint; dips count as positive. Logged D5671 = 0.78 angstrom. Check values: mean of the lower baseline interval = 5.83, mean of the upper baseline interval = 5.9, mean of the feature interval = 5.74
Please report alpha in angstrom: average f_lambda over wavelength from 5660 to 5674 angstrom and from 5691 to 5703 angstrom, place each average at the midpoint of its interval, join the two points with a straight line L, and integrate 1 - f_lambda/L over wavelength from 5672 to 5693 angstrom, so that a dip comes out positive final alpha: 0.06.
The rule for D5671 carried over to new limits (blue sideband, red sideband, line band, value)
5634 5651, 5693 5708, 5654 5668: 0.1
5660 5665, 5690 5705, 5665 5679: -0.3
